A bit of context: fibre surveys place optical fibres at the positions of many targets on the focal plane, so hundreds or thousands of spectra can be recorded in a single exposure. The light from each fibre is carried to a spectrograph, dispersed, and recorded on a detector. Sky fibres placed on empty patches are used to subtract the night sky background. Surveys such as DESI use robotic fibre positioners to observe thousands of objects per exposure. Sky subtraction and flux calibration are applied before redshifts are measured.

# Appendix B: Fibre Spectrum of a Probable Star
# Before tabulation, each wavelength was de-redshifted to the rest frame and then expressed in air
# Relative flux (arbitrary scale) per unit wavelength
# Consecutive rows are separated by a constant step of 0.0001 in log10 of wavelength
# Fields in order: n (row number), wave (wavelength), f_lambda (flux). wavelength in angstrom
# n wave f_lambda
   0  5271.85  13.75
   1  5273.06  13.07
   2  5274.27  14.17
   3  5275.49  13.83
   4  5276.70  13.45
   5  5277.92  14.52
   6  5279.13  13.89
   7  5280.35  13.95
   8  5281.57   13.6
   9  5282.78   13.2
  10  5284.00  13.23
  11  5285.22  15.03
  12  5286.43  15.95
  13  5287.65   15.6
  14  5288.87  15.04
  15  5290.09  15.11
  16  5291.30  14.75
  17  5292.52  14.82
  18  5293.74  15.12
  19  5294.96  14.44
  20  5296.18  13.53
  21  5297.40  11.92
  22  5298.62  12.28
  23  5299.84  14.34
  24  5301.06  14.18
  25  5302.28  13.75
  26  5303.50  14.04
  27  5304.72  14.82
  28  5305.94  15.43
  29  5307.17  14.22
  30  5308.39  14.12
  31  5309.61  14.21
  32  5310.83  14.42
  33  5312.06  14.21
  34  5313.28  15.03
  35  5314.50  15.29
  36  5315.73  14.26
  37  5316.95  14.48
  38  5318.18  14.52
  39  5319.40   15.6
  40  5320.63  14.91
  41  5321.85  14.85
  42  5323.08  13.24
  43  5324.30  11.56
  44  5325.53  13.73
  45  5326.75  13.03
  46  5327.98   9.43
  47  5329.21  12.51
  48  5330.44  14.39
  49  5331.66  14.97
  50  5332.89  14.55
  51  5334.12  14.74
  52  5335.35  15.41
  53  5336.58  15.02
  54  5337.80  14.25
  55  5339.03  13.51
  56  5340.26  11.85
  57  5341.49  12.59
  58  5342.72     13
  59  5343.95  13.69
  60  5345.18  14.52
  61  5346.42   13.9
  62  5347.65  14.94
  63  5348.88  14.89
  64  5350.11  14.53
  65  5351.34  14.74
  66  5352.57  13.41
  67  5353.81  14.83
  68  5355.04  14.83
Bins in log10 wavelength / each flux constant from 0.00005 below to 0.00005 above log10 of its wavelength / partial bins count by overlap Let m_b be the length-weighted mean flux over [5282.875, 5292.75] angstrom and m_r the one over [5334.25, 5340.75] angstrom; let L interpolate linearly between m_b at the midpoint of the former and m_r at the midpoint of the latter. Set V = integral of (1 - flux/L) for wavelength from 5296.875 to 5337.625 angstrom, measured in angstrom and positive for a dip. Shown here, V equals 1.0 angstrom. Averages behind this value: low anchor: 14.9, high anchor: 14.1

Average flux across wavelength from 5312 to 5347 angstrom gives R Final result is 13.9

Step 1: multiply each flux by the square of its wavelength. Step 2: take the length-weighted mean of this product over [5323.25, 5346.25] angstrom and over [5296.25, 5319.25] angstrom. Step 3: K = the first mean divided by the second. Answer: 0.96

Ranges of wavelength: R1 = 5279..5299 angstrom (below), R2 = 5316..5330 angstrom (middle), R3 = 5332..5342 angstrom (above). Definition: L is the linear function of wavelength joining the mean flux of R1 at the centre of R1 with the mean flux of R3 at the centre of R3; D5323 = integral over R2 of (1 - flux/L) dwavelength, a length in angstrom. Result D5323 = 0.6 angstrom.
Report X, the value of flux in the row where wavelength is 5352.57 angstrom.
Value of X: 13.41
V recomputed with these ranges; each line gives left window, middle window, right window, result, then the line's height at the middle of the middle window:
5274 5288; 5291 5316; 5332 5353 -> -0.2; 14.1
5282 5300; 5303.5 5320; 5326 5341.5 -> -0.8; 14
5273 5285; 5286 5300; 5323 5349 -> -0.7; 13.7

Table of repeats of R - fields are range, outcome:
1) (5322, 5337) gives 13.6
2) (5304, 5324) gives 14.6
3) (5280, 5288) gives 14.3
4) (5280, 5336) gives 14.2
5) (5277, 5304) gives 14.2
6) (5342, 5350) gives 14.2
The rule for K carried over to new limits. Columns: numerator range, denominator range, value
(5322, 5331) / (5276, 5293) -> 0.89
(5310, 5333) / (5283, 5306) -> 0.98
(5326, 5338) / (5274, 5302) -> 0.99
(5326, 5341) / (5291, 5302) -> 0.99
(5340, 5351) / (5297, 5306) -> 1.02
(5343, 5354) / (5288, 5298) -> 1.02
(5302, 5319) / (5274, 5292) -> 1.02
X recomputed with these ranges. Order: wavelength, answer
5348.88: 14.89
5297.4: 11.92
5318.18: 14.52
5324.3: 11.56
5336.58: 15.02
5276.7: 13.45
